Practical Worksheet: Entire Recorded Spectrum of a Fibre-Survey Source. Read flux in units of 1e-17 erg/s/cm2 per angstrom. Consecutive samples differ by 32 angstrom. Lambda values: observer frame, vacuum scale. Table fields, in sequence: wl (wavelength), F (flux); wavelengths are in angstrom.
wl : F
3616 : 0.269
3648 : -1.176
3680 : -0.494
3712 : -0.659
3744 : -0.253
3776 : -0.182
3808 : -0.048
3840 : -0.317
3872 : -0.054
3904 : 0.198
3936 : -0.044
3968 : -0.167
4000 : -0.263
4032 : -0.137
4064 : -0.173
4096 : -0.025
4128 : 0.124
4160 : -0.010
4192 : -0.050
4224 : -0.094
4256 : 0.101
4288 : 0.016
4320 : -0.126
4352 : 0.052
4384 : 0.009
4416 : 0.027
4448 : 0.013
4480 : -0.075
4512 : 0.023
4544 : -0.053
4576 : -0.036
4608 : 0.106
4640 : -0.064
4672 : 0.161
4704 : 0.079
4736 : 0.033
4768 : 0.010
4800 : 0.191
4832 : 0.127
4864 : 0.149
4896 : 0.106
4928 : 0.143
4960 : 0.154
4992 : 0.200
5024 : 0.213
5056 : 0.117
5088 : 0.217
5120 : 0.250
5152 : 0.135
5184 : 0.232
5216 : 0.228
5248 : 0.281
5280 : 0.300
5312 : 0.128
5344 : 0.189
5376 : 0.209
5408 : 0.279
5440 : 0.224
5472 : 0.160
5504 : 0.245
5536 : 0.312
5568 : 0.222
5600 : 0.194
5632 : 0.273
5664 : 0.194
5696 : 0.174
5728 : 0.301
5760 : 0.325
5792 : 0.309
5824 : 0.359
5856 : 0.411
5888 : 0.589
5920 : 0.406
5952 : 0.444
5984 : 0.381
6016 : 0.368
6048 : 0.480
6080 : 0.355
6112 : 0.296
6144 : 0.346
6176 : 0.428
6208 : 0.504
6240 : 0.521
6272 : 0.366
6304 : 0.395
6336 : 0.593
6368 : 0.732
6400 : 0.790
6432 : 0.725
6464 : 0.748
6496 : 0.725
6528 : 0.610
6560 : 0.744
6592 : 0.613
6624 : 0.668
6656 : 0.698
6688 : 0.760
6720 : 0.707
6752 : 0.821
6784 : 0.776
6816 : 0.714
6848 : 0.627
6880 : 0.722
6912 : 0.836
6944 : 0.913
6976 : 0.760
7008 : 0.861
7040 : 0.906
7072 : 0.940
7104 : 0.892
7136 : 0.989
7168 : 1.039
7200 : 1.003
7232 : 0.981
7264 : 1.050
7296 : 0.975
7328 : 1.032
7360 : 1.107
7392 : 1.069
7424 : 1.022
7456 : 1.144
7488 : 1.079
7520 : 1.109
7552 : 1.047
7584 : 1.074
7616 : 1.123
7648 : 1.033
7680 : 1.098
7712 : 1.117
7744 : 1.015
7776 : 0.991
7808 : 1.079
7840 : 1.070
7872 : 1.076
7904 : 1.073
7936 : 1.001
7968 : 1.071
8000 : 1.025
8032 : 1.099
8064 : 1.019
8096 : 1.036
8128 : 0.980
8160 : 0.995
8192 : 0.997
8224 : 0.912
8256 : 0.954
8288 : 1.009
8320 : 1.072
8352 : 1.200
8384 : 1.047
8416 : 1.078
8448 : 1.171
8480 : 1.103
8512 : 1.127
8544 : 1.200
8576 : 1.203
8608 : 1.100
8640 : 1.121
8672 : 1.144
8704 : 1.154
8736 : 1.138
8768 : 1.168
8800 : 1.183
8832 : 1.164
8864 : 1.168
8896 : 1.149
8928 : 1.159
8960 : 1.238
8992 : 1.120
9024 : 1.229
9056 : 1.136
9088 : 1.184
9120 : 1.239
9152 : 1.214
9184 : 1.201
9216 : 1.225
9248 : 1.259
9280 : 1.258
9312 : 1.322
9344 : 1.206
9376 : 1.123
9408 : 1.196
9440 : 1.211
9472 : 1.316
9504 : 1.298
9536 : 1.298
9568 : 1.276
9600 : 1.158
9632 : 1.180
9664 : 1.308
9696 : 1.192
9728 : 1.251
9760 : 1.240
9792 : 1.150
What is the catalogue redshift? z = 0.592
